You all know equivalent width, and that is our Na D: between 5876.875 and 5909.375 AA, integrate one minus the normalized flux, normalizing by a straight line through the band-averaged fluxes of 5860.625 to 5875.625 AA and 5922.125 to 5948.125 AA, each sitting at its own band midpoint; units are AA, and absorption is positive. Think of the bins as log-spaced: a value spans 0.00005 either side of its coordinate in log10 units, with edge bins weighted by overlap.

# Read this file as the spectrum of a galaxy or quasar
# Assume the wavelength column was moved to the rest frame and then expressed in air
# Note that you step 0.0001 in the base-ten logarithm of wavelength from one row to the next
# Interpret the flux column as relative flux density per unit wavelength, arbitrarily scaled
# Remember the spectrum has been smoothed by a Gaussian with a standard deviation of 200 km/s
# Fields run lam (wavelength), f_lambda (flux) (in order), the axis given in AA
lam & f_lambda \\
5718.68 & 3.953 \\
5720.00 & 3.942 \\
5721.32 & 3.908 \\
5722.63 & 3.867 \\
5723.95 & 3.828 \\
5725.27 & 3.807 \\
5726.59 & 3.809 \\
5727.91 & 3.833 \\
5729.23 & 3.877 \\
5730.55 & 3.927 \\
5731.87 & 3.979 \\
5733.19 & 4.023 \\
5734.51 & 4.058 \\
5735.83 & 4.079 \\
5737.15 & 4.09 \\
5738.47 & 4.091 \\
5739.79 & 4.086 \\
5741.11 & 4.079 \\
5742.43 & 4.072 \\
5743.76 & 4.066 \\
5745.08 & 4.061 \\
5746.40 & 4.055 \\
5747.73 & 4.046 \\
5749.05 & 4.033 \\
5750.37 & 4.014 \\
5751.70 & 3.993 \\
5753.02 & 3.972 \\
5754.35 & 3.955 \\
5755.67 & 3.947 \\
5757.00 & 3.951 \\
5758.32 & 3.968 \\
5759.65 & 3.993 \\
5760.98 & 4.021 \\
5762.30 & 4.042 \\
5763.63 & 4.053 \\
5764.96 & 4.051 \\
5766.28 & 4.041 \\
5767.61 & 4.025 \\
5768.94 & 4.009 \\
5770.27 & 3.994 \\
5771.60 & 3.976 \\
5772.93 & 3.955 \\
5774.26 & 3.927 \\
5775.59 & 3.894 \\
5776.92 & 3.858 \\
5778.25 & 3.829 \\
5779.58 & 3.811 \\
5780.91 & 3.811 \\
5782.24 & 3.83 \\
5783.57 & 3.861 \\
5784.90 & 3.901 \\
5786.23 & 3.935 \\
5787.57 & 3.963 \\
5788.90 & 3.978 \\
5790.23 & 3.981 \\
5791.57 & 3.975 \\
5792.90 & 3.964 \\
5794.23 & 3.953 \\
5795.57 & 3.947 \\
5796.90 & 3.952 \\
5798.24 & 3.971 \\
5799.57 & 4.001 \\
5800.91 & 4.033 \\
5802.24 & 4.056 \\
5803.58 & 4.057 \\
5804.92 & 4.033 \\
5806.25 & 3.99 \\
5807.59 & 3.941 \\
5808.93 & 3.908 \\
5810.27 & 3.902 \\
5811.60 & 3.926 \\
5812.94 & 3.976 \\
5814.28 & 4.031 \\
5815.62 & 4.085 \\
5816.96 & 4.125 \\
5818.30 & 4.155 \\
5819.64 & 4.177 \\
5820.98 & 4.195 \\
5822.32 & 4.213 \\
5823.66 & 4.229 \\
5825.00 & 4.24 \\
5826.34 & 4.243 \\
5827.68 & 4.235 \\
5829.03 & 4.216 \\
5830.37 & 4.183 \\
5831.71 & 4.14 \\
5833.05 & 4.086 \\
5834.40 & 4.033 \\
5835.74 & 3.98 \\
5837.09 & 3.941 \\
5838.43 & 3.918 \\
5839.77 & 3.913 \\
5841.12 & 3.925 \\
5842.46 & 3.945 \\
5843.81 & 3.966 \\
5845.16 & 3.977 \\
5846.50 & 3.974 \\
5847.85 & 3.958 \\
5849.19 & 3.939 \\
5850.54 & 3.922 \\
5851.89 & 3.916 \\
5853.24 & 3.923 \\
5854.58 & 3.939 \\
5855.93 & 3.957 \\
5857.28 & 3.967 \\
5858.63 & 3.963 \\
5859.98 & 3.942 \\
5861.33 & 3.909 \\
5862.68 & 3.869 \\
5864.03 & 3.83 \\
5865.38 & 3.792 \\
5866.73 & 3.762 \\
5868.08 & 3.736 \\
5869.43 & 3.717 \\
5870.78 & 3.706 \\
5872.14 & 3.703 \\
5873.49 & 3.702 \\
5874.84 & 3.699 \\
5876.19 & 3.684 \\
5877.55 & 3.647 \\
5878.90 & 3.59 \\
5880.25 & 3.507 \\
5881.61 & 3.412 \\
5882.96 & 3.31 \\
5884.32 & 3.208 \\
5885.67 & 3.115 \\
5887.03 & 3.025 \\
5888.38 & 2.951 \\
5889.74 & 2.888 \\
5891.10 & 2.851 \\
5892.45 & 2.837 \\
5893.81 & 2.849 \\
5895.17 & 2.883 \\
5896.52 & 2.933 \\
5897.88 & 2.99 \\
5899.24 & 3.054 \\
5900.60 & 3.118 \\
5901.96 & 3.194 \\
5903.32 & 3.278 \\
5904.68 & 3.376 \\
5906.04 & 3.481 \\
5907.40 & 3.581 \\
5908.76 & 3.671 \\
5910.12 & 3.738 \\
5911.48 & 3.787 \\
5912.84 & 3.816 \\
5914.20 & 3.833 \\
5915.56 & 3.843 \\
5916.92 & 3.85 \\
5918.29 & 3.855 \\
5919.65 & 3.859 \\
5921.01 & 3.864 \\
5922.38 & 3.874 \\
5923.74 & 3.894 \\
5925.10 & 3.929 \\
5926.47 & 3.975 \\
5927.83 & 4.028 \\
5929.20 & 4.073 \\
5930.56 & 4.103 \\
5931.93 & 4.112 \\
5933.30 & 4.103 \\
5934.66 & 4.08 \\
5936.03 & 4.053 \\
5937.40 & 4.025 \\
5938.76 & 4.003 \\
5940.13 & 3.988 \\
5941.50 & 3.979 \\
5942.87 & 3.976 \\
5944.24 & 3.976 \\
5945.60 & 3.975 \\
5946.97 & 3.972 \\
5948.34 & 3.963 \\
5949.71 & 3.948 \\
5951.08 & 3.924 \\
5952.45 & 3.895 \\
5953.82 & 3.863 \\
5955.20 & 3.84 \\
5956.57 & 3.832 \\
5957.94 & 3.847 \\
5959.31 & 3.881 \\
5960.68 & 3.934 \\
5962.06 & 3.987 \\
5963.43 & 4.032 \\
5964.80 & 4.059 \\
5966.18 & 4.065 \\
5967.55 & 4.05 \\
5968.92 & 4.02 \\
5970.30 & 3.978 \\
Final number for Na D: 5.6 AA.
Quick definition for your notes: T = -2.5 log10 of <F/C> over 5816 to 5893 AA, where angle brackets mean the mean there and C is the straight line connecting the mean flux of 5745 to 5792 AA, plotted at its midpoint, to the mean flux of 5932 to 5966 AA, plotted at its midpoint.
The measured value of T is 0.04 mag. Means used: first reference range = 3.96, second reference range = 3.97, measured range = 3.81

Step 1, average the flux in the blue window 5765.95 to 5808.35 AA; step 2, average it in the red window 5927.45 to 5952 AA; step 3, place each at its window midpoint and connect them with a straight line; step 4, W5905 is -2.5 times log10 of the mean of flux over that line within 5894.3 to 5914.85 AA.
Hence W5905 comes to 0.18 mag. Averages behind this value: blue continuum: 3.95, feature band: 3.38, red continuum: 4.01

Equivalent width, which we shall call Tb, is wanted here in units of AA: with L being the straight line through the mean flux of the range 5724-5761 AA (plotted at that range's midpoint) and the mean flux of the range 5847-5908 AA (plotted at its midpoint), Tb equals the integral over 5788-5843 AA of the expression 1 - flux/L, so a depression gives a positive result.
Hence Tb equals -4.7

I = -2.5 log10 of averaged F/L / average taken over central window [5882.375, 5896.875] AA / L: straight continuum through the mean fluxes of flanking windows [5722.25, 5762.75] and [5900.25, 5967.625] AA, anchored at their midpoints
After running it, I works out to 0.29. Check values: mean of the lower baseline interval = 3.99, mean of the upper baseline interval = 3.87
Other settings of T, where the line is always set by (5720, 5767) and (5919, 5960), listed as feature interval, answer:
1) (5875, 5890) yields 0.19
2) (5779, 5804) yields 0.01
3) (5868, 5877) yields 0.08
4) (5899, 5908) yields 0.20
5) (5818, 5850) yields -0.03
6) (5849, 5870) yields 0.03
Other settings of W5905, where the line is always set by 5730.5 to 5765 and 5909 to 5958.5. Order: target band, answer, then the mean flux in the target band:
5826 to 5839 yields -0.029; 4.09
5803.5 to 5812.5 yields 0.010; 3.96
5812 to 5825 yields -0.038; 4.13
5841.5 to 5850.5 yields 0.006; 3.96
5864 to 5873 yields 0.063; 3.74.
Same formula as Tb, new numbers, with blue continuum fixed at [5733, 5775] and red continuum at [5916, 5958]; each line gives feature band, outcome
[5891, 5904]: 3.2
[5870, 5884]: 1.4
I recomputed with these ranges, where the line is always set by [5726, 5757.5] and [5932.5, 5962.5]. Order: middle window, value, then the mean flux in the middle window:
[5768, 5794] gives 0.02 mag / 3.92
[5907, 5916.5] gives 0.06 mag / 3.76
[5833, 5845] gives 0.01 mag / 3.96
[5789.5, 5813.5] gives 0.00 mag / 3.98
